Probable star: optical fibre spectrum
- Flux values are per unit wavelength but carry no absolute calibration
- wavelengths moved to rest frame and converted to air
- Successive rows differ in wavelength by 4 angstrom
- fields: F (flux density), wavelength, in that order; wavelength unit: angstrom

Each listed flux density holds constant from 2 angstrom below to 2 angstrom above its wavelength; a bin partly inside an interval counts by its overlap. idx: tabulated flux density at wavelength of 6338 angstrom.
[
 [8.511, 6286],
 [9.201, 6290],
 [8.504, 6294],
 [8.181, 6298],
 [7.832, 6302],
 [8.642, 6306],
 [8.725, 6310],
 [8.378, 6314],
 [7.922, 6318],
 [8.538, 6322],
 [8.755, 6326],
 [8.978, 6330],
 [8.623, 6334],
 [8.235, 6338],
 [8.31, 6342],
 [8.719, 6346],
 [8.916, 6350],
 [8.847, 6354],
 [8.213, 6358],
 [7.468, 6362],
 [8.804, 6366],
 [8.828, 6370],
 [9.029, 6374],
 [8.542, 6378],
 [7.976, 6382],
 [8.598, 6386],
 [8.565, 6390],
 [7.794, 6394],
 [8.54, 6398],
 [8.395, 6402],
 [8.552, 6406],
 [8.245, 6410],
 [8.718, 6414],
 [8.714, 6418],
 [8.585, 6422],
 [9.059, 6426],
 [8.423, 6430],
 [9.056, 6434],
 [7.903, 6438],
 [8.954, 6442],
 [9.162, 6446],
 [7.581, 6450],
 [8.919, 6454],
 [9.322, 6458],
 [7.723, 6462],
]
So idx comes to 8.235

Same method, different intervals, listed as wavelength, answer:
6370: 8.828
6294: 8.504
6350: 8.916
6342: 8.31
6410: 8.245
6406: 8.552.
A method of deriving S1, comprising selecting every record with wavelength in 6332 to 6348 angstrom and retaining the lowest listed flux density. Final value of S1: 8.235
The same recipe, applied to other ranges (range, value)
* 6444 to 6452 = 7.581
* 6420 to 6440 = 7.903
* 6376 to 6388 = 7.976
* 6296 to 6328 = 7.832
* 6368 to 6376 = 8.828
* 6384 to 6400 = 7.794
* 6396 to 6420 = 8.245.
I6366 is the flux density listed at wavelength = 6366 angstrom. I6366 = 8.804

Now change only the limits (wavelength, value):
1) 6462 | 7.723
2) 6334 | 8.623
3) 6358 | 8.213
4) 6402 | 8.395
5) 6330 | 8.978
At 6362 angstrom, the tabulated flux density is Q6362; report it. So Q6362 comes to 7.468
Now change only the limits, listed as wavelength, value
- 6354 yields 8.847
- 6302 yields 7.832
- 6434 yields 9.056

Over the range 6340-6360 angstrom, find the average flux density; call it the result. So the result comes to 8.6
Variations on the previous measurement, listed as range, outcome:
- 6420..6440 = 8.61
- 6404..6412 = 8.4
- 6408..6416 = 8.48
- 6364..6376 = 8.89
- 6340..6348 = 8.51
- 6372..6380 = 8.79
